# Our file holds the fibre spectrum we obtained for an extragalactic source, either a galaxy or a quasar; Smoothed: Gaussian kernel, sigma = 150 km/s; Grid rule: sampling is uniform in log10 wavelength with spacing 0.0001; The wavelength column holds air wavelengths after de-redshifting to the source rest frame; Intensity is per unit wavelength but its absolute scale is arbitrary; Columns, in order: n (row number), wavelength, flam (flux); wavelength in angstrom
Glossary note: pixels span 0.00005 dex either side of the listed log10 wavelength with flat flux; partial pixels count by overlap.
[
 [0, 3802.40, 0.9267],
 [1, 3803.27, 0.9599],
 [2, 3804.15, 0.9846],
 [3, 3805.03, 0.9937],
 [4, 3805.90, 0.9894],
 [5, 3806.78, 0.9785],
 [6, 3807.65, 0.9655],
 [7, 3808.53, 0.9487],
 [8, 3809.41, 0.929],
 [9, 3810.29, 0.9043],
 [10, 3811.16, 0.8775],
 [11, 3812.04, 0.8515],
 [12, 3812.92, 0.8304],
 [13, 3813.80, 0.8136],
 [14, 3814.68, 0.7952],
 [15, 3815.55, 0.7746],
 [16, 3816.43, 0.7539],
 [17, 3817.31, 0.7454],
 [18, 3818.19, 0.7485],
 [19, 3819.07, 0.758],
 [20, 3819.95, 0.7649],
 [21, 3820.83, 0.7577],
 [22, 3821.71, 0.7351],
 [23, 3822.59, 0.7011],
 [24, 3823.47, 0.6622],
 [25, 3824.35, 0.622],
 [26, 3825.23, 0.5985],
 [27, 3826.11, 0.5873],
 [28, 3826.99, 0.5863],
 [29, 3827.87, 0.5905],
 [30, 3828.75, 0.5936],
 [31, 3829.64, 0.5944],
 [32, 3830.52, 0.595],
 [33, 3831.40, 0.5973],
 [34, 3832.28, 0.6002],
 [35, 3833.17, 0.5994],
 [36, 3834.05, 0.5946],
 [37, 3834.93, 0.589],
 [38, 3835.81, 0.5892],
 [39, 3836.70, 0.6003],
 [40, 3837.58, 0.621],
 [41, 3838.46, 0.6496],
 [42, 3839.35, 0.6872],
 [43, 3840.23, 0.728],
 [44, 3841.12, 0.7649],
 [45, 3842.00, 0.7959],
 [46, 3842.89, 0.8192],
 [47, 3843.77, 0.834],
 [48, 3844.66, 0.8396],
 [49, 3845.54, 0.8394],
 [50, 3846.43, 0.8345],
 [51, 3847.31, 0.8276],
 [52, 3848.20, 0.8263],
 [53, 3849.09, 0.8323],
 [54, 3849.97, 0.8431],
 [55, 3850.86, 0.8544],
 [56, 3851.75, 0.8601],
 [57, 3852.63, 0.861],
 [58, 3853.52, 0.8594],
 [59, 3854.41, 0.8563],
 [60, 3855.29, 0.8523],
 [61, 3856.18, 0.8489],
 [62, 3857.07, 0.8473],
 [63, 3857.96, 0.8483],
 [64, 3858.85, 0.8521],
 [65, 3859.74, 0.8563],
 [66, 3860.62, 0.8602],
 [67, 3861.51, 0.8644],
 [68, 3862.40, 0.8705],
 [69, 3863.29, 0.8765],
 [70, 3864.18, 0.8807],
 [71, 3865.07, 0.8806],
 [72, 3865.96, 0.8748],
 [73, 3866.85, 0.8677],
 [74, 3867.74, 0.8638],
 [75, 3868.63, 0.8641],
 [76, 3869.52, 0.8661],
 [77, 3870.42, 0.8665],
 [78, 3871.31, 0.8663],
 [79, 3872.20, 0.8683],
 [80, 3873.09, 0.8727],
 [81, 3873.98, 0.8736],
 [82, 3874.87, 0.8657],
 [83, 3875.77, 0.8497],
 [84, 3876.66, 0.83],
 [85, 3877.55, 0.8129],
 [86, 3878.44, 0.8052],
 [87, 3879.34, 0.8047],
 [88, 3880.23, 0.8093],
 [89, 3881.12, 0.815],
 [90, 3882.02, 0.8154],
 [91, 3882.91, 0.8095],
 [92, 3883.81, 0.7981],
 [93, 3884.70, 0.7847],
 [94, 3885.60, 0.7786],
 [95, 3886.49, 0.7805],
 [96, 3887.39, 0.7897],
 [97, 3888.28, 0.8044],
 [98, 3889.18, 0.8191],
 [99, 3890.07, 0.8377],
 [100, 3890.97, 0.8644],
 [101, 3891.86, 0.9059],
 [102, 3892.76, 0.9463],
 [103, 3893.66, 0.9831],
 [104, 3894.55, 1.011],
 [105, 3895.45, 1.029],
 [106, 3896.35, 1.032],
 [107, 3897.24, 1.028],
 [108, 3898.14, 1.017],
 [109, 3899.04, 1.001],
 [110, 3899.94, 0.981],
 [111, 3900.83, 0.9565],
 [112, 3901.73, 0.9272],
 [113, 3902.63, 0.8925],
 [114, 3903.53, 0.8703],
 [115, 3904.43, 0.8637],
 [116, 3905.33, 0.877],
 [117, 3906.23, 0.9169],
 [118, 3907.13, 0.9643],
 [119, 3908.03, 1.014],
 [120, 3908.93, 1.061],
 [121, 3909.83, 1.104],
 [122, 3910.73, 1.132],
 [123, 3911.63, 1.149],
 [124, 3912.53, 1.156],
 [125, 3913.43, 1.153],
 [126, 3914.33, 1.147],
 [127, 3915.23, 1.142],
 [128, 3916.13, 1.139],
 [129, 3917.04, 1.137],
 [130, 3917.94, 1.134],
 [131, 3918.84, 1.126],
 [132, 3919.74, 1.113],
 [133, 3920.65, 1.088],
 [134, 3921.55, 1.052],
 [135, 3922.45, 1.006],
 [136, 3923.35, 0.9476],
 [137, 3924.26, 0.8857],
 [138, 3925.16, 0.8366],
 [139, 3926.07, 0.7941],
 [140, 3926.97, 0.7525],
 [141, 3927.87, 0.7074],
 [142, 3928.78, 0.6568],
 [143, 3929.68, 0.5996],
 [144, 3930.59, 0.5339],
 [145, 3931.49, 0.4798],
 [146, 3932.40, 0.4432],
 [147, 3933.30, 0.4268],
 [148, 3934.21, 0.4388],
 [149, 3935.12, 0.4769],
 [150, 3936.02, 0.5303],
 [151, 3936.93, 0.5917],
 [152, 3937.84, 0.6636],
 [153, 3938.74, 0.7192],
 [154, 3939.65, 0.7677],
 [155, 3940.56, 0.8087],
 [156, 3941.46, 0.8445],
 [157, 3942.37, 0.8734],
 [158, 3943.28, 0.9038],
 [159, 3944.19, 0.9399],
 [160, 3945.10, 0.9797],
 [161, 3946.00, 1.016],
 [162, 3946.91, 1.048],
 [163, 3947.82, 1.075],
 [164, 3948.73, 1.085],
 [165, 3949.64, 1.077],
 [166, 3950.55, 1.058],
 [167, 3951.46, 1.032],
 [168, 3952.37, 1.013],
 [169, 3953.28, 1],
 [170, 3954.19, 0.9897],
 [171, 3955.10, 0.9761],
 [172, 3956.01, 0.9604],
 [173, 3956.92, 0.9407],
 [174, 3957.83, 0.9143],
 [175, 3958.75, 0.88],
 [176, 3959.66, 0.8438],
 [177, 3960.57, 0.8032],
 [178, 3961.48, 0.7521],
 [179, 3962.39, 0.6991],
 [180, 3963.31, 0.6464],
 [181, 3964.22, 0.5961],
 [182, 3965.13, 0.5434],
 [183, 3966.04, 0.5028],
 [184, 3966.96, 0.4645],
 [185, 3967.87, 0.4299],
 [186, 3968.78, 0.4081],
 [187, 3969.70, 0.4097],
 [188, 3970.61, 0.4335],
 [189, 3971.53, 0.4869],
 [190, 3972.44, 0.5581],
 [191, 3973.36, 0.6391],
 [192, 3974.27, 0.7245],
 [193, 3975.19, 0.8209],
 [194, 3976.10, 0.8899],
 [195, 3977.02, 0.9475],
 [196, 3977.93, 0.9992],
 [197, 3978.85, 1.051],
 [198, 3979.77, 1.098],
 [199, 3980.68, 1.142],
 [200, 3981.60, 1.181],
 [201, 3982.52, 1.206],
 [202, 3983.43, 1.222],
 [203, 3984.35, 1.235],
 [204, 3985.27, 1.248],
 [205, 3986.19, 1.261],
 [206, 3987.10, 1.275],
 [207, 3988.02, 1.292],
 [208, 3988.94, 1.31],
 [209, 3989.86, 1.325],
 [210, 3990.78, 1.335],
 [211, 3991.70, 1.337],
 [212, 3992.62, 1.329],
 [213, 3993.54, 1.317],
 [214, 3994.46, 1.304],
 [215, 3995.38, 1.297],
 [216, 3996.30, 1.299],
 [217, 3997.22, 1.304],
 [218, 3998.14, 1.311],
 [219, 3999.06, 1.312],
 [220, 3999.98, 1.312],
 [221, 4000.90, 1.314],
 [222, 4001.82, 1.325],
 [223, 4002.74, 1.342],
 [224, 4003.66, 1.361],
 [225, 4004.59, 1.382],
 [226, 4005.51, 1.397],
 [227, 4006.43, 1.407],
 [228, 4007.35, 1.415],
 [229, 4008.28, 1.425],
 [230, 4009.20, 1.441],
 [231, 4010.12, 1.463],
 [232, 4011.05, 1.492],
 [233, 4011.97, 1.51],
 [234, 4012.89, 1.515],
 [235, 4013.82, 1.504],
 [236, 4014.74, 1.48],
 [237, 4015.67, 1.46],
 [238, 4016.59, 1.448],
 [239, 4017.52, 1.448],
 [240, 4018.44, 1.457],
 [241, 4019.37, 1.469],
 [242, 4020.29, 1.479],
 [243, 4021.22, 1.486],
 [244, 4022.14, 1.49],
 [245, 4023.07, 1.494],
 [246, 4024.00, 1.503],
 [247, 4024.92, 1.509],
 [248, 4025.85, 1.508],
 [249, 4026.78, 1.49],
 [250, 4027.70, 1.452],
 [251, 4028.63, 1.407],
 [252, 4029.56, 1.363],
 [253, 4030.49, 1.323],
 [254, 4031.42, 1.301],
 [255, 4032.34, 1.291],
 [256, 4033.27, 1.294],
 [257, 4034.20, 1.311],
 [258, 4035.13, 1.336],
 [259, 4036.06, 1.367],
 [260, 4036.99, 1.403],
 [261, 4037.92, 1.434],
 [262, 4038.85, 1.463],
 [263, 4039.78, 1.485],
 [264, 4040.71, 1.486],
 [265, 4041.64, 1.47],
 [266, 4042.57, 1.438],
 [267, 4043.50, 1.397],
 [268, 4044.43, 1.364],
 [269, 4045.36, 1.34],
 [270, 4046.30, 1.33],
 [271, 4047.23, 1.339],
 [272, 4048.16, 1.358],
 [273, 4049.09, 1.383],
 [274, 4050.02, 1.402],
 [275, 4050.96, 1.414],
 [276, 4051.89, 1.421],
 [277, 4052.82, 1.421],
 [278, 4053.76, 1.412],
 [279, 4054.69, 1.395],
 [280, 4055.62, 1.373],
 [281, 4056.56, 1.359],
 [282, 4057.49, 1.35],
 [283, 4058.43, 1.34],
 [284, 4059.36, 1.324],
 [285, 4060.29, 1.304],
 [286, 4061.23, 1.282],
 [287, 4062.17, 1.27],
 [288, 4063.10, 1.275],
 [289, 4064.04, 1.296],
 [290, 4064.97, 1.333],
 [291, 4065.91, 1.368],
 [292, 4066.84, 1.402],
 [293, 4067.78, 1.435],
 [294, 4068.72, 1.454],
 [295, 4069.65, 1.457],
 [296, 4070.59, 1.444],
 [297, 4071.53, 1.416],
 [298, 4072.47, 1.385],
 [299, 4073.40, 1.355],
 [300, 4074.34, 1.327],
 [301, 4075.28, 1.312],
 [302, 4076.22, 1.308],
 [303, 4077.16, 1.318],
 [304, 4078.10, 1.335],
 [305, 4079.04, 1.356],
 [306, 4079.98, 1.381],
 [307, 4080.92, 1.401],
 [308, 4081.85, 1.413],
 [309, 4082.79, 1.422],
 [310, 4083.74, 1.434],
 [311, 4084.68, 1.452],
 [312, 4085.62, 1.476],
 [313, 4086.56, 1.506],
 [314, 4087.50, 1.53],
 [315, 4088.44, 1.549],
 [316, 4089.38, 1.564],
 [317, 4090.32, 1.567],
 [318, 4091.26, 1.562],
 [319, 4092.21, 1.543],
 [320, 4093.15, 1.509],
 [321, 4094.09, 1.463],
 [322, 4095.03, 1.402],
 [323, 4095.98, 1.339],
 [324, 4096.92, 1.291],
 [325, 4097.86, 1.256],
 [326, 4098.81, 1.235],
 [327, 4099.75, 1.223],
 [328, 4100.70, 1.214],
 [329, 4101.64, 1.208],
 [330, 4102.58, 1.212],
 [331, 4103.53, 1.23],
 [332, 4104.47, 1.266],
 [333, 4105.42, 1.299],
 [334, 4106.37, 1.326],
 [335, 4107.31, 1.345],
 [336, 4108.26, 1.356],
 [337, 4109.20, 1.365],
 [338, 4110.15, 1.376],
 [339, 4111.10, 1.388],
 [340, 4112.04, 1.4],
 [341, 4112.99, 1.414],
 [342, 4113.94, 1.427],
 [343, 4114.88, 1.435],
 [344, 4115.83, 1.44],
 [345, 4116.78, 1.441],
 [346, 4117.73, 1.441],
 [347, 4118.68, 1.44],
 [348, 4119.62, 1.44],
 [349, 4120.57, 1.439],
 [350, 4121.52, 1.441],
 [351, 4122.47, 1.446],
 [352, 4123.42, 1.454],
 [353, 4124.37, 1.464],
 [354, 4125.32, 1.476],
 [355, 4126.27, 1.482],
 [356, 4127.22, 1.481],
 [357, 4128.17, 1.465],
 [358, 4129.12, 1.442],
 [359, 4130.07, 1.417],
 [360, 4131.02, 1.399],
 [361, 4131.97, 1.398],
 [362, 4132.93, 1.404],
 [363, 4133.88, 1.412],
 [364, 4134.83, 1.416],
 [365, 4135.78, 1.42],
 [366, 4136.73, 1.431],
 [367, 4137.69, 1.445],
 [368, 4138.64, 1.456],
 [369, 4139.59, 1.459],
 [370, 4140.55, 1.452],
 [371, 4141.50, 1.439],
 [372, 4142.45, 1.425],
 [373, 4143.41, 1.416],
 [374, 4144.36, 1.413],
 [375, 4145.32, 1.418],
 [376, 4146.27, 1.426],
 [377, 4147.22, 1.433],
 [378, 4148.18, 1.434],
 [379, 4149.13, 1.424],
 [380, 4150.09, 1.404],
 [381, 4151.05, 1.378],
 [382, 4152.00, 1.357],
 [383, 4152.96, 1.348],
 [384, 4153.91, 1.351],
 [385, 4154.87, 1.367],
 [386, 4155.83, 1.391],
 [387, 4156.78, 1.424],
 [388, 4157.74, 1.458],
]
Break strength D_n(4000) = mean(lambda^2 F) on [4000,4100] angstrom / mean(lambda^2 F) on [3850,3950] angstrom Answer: 1.72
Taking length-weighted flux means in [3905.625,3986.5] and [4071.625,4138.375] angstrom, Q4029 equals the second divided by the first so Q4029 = 1.61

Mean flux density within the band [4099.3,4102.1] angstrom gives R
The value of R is 1.21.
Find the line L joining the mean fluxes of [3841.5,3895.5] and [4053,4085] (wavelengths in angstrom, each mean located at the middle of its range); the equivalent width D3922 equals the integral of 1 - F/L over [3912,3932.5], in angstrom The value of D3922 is 1.3 angstrom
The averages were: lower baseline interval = 0.85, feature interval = 0.923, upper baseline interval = 1.37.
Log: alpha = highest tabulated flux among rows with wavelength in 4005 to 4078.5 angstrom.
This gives 1.515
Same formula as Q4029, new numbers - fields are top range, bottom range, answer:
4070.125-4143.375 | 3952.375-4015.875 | 1.30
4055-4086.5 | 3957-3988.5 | 1.63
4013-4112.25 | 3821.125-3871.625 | 1.82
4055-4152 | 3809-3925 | 1.64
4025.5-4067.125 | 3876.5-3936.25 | 1.55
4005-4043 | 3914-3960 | 1.64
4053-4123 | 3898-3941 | 1.58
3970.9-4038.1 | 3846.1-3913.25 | 1.45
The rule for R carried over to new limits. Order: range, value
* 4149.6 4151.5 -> 1.38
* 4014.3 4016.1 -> 1.47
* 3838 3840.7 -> 0.687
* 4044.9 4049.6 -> 1.35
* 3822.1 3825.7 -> 0.647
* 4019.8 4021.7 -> 1.49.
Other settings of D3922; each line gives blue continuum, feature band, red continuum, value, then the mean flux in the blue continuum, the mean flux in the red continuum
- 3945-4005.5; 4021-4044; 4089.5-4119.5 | -4.9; 1.01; 1.37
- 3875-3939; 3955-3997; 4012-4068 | 7.7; 0.876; 1.4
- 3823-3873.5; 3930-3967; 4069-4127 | 8.3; 0.768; 1.4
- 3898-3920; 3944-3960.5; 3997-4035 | 2.8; 1.04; 1.41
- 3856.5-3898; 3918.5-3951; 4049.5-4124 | 6.2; 0.865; 1.38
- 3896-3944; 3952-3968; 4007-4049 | 4.4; 0.884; 1.43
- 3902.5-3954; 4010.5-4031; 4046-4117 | -4.8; 0.899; 1.38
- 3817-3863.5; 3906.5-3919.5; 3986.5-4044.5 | -1.2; 0.743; 1.4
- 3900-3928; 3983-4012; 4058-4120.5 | -3.8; 1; 1.38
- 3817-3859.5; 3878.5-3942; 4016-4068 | 5.6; 0.732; 1.39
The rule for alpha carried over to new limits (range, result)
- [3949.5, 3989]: 1.31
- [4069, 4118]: 1.567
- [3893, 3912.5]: 1.149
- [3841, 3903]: 1.032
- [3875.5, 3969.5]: 1.156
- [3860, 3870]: 0.8807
